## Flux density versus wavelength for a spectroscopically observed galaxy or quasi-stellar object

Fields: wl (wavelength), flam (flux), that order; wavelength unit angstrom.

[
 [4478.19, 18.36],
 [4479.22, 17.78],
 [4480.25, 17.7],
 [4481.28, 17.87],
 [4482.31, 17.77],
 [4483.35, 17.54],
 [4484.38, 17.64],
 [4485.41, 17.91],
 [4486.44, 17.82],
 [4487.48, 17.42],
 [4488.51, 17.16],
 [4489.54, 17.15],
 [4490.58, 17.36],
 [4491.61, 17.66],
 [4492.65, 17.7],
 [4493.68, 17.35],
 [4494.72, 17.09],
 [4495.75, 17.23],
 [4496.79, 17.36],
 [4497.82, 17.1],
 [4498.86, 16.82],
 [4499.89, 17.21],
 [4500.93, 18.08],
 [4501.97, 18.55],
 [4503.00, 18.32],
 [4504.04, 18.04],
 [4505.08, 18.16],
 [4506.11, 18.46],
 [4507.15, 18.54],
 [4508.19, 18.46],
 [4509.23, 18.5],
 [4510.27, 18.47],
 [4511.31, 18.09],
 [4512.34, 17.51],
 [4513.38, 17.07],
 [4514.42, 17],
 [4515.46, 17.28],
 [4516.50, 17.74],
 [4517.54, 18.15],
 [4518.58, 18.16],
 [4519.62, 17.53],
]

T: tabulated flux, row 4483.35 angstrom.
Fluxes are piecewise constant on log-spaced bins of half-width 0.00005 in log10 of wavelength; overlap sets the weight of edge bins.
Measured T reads 17.54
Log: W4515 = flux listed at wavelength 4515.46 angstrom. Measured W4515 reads 17.28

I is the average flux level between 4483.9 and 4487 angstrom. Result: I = 17.8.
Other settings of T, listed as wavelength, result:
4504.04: 18.04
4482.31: 17.77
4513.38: 17.07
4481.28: 17.87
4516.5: 17.74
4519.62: 17.53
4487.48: 17.42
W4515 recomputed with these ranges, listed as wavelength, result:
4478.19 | 18.36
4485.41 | 17.91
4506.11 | 18.46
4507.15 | 18.54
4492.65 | 17.7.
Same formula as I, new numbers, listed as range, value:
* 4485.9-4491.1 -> 17.4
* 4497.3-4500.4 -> 17.1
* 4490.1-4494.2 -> 17.5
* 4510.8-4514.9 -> 17.5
